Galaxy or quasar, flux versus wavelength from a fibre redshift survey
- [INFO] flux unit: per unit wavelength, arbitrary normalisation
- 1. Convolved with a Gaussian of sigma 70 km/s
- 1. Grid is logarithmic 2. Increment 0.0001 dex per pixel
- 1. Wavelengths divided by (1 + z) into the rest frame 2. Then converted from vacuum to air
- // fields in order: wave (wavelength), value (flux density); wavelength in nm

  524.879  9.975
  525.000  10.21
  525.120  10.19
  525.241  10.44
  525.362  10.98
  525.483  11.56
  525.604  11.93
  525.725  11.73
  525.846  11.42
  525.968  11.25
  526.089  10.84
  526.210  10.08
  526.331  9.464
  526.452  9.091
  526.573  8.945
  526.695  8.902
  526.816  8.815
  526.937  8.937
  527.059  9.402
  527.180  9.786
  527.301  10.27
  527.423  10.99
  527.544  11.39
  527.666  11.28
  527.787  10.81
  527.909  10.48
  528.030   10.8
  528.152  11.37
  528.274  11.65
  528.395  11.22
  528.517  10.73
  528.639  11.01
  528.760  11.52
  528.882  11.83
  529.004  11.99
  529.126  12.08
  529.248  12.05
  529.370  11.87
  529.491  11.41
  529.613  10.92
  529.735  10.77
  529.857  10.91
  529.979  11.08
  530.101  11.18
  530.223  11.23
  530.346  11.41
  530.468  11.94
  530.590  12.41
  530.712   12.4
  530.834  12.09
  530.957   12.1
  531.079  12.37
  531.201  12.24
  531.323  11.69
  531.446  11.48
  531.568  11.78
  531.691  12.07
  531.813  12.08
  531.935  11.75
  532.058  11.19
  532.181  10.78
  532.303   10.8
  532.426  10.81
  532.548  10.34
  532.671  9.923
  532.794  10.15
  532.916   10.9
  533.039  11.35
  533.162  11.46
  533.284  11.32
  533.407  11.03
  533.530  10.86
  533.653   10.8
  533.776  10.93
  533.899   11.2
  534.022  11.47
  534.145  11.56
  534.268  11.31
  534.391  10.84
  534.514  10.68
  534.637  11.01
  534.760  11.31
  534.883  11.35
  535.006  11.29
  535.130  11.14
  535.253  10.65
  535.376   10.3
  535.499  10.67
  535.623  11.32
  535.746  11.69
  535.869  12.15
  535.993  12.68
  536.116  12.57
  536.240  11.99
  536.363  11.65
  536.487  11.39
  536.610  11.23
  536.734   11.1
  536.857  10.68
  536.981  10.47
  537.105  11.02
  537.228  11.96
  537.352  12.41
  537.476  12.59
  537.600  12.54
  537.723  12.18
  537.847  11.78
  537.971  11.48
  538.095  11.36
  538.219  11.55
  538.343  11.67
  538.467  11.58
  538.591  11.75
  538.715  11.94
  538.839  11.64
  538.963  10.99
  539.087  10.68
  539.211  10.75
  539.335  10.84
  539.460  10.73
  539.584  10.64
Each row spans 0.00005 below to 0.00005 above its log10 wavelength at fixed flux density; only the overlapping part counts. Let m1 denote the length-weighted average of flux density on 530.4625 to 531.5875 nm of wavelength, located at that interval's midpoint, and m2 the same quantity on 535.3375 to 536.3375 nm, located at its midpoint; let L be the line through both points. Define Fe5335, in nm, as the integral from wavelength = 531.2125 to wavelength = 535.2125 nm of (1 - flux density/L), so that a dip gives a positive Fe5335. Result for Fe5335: 0.25 nm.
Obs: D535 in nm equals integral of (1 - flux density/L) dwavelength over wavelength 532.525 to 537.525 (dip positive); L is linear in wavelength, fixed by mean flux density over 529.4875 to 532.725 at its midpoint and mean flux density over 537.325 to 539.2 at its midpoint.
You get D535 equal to 0.15 nm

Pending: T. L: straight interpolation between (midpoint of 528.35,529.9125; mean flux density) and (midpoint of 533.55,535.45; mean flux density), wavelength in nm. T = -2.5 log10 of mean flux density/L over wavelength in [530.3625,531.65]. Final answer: -0.07 mag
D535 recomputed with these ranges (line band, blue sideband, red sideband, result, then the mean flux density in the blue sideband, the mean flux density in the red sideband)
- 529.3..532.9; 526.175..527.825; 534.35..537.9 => -0.29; 9.86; 11.5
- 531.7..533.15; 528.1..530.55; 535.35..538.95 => 0.07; 11.4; 11.6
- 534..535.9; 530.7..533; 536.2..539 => 0.06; 11.4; 11.6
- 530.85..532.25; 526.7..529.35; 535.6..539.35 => -0.08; 10.9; 11.6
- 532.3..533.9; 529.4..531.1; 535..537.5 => 0.09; 11.6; 11.5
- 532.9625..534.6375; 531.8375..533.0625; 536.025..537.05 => -0.02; 10.8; 11.4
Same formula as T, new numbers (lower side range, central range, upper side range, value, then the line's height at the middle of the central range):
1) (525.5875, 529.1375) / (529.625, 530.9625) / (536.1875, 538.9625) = -0.06 mag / 10.9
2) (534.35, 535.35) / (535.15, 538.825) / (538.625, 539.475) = -0.05 mag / 11.1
